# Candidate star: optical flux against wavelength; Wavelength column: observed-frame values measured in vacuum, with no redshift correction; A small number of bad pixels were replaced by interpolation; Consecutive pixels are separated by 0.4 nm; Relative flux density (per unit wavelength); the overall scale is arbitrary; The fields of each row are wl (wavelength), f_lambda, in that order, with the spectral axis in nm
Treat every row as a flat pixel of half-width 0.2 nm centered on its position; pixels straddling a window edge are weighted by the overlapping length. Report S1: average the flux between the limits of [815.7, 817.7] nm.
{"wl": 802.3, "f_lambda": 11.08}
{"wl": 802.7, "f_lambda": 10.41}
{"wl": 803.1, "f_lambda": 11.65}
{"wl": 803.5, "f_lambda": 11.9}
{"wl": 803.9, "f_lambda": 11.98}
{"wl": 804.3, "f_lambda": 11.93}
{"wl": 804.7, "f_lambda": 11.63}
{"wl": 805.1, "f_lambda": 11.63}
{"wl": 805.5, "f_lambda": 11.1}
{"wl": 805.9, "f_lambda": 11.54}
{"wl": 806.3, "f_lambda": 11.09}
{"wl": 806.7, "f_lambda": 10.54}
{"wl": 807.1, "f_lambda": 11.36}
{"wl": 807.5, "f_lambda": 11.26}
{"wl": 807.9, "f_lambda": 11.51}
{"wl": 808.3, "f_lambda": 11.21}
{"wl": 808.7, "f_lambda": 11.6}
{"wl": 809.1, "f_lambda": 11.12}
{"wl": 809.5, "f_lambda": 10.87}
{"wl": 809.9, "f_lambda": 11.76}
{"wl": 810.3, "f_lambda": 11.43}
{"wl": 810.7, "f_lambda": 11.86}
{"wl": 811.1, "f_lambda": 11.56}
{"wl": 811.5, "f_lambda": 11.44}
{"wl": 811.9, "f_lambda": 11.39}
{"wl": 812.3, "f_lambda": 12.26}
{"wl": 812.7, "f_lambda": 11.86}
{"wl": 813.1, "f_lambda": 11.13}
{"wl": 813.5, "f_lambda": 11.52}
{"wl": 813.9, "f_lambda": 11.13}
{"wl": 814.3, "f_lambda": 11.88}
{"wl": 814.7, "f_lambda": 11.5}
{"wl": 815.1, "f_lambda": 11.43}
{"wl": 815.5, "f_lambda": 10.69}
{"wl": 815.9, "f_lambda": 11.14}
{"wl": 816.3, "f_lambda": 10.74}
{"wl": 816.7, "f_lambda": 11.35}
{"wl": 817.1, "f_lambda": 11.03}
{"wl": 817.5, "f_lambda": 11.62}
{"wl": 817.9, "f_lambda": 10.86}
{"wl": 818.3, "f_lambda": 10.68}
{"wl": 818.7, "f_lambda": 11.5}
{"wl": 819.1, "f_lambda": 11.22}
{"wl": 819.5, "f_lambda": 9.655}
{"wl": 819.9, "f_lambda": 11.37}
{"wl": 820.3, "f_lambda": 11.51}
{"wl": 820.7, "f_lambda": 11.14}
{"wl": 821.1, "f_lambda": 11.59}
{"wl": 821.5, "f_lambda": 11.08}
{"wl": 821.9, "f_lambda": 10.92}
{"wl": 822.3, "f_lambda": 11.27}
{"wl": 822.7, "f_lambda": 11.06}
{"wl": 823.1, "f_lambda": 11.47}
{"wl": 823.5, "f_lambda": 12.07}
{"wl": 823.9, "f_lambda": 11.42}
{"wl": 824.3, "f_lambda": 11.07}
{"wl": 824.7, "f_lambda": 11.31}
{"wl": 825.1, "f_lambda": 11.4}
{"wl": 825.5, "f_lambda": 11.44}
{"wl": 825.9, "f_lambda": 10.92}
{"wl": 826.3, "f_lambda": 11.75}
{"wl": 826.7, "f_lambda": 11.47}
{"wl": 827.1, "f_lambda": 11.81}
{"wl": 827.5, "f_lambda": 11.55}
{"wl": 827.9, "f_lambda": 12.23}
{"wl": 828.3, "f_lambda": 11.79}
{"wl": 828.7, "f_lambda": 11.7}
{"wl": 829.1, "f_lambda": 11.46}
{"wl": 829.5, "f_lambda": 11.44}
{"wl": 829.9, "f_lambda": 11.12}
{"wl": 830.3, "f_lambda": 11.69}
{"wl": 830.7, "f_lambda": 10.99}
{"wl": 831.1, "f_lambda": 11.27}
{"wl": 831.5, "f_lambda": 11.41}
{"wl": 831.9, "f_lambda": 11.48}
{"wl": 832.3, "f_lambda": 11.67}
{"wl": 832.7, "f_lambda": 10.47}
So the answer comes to 11.2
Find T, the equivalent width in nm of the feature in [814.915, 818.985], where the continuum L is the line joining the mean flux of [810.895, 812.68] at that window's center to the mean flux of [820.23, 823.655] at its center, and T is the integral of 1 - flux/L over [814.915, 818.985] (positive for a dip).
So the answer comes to 0.14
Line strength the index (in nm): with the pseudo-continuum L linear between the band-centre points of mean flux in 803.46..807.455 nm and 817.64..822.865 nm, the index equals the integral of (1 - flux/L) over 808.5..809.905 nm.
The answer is 0.009 nm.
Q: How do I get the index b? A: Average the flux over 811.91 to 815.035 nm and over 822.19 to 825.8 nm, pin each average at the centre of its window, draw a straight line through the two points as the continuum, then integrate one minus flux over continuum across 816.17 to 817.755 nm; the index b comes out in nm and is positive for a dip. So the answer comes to 0.045 nm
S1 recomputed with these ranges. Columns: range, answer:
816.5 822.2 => 11.1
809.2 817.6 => 11.4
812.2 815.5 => 11.5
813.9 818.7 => 11.2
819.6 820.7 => 11.2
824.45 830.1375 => 11.5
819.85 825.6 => 11.3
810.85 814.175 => 11.5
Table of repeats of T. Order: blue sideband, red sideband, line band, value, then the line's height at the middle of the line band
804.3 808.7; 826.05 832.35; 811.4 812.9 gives -0.05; 11.4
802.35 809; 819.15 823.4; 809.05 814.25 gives -0.10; 11.3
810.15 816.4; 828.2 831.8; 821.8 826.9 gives 0.03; 11.4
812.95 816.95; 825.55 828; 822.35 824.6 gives 0.02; 11.5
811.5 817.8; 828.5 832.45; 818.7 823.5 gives 0.09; 11.4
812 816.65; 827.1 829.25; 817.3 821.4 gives 0.15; 11.5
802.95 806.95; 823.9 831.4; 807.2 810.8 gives 0.03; 11.5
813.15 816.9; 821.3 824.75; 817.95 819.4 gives 0.04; 11.3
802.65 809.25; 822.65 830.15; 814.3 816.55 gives 0.05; 11.5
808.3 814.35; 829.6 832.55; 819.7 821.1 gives 0.01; 11.4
